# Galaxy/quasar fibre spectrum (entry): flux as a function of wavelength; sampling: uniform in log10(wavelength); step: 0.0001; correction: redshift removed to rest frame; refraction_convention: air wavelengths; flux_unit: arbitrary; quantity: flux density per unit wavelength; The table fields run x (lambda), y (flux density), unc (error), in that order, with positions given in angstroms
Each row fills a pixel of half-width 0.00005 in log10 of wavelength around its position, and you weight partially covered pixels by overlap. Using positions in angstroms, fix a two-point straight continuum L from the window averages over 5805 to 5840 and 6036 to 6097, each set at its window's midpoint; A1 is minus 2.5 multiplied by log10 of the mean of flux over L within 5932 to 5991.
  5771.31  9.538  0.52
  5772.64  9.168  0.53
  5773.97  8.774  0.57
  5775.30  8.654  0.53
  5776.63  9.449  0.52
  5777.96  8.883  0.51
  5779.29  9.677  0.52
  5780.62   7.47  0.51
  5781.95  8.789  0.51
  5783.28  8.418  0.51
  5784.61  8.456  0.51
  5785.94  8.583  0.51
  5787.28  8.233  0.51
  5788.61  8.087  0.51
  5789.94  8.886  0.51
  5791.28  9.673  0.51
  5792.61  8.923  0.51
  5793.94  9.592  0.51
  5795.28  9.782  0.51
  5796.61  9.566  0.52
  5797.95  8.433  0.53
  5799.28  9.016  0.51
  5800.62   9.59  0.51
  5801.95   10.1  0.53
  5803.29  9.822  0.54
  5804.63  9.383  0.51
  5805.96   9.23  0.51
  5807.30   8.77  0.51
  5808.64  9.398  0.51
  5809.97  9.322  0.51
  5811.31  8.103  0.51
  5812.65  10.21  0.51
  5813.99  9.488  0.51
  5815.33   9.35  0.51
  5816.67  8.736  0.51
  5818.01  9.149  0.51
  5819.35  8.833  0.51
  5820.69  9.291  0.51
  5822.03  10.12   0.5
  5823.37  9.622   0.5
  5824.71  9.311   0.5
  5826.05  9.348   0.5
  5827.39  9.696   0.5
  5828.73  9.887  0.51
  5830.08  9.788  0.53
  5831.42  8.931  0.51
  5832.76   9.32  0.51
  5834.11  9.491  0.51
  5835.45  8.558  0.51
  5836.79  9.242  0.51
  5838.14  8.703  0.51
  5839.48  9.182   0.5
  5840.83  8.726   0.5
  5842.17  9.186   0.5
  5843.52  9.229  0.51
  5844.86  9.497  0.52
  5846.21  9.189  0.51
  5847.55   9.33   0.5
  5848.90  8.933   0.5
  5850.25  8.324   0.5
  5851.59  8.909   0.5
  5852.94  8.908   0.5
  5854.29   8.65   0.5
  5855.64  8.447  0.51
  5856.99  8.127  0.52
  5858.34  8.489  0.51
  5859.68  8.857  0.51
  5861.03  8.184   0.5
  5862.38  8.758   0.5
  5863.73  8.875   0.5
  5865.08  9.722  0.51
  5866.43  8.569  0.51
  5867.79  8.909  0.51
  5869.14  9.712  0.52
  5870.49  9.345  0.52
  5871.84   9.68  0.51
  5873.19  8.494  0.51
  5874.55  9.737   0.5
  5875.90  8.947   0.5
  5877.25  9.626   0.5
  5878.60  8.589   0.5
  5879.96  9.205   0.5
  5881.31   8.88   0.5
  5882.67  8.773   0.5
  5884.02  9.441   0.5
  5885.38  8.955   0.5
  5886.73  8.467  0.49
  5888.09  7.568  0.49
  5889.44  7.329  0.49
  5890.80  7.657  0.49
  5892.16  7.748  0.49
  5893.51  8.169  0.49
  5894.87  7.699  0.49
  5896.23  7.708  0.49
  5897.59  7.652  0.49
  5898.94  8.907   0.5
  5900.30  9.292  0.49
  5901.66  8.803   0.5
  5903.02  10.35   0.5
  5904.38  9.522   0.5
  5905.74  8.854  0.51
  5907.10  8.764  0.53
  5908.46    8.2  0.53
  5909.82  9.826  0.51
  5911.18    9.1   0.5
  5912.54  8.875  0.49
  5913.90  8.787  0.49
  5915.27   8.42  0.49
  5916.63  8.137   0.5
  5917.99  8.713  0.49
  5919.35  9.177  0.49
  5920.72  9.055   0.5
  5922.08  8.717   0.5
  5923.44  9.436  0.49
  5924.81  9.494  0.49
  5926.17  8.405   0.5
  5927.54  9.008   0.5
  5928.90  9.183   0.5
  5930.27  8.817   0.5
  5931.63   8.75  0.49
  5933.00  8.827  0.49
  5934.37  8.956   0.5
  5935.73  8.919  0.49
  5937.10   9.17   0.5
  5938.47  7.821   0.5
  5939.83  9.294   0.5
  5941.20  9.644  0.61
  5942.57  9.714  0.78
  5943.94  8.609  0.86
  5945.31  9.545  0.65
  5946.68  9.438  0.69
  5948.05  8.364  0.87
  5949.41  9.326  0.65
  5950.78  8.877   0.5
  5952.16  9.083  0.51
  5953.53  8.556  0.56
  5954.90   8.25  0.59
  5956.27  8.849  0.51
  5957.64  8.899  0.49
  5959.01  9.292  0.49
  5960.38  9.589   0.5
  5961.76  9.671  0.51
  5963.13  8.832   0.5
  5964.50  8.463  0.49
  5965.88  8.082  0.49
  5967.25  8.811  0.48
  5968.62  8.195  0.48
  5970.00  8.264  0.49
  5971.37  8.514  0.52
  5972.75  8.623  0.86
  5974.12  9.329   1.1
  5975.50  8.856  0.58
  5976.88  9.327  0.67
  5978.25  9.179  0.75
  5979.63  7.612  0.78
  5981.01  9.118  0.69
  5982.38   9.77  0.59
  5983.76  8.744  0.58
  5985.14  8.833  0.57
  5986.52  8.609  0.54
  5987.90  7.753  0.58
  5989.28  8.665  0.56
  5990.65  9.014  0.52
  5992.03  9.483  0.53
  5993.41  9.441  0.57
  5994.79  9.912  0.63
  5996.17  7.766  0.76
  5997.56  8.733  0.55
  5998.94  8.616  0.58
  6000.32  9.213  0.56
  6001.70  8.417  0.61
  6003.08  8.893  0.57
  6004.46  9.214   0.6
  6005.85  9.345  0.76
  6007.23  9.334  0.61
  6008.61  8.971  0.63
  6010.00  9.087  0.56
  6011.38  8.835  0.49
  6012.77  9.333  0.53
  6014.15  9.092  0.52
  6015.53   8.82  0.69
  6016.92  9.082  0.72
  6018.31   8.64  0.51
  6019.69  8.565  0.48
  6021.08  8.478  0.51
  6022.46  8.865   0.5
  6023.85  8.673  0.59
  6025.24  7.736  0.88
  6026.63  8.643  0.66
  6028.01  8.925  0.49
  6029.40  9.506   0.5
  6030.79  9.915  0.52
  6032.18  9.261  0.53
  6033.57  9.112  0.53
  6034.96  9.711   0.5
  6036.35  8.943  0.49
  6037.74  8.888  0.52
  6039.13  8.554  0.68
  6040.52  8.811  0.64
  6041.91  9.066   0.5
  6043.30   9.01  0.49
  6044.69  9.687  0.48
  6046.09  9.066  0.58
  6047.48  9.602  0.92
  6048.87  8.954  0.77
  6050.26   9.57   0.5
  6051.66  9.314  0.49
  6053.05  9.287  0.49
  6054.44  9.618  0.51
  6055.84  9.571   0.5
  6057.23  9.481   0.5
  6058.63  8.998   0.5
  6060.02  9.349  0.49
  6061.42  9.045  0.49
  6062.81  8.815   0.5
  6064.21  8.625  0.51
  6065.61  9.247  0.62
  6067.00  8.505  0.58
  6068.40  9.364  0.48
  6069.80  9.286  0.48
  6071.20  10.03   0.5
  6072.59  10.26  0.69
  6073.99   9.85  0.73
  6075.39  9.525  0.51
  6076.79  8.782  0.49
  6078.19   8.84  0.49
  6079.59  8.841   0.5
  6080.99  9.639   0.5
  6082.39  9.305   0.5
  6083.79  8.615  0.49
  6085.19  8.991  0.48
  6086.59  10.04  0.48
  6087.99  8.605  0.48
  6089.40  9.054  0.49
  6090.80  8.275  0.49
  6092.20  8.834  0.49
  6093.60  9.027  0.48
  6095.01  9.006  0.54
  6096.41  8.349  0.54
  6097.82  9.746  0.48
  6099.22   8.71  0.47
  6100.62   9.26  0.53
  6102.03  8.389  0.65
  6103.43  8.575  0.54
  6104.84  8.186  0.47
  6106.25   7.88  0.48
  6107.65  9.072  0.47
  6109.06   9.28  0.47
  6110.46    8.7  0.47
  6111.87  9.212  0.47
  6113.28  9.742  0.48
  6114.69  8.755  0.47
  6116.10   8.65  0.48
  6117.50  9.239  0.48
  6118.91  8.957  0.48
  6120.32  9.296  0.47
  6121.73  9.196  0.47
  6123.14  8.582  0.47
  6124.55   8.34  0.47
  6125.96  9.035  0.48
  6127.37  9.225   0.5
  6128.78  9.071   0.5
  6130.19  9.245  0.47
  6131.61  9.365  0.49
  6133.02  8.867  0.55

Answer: 0.04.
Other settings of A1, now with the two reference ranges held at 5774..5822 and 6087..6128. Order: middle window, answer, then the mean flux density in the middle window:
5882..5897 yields 0.11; 8.13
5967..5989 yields 0.03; 8.72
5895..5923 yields 0.02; 8.83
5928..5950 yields 0.00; 9.03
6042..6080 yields -0.04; 9.28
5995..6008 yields 0.01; 8.88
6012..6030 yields 0.02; 8.79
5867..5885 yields -0.02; 9.17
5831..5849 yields -0.01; 9.12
